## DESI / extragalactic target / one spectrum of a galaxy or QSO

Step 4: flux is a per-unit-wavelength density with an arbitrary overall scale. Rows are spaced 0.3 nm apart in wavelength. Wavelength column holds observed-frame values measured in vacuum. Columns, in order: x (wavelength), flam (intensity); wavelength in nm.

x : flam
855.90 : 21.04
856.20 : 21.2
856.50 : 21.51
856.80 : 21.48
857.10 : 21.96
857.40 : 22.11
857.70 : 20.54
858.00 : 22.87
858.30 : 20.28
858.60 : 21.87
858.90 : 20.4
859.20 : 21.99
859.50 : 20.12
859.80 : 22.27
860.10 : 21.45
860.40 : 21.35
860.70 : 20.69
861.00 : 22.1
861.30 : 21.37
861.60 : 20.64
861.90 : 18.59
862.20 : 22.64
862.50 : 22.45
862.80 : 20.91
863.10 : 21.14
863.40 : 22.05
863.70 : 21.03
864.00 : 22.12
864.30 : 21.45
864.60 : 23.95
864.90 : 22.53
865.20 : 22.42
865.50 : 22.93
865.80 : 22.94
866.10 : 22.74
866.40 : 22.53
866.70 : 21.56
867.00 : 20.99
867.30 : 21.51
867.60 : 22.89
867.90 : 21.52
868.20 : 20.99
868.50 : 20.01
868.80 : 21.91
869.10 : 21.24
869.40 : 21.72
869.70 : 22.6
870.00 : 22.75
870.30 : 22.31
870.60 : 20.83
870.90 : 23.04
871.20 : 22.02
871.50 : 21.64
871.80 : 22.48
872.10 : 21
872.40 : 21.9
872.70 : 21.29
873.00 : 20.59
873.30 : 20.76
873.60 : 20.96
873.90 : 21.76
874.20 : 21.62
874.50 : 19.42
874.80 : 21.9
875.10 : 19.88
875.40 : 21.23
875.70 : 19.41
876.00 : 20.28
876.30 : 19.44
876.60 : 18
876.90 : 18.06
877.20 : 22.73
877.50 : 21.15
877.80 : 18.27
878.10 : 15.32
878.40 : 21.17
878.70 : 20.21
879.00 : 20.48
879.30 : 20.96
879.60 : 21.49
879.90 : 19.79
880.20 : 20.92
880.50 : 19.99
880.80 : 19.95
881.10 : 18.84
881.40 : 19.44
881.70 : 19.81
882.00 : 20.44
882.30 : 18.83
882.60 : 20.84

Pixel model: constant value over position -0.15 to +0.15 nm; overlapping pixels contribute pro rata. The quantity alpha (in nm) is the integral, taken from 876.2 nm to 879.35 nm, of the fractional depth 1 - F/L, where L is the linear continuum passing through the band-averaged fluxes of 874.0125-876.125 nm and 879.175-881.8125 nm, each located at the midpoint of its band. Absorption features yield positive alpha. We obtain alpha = 0.12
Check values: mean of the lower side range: 20.6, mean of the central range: 19.6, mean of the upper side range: 20.1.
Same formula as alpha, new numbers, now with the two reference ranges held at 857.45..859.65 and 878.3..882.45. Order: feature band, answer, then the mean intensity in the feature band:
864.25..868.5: -0.271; 22.2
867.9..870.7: -0.125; 21.6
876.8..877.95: 0.009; 20.1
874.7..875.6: -0.020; 20.9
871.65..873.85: -0.084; 21.3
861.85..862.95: -0.019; 21.4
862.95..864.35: -0.041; 21.6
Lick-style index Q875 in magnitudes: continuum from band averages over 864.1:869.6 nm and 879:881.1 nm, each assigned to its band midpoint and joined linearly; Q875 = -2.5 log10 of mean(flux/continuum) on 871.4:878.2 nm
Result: 0.03 mag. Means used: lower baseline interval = 22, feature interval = 20.4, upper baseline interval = 20.4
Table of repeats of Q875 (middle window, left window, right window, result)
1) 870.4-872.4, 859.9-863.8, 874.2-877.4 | -0.07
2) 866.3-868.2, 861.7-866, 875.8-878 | -0.02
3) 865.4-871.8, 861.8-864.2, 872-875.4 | -0.04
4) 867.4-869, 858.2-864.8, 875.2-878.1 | -0.04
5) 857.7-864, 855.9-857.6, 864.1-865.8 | 0.04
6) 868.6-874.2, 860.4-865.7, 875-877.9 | -0.06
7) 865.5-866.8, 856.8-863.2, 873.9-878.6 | -0.09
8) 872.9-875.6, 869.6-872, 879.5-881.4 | 0.03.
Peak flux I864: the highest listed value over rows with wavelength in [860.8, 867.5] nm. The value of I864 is 23.95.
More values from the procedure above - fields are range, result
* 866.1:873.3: 23.04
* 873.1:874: 21.76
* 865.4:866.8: 22.94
